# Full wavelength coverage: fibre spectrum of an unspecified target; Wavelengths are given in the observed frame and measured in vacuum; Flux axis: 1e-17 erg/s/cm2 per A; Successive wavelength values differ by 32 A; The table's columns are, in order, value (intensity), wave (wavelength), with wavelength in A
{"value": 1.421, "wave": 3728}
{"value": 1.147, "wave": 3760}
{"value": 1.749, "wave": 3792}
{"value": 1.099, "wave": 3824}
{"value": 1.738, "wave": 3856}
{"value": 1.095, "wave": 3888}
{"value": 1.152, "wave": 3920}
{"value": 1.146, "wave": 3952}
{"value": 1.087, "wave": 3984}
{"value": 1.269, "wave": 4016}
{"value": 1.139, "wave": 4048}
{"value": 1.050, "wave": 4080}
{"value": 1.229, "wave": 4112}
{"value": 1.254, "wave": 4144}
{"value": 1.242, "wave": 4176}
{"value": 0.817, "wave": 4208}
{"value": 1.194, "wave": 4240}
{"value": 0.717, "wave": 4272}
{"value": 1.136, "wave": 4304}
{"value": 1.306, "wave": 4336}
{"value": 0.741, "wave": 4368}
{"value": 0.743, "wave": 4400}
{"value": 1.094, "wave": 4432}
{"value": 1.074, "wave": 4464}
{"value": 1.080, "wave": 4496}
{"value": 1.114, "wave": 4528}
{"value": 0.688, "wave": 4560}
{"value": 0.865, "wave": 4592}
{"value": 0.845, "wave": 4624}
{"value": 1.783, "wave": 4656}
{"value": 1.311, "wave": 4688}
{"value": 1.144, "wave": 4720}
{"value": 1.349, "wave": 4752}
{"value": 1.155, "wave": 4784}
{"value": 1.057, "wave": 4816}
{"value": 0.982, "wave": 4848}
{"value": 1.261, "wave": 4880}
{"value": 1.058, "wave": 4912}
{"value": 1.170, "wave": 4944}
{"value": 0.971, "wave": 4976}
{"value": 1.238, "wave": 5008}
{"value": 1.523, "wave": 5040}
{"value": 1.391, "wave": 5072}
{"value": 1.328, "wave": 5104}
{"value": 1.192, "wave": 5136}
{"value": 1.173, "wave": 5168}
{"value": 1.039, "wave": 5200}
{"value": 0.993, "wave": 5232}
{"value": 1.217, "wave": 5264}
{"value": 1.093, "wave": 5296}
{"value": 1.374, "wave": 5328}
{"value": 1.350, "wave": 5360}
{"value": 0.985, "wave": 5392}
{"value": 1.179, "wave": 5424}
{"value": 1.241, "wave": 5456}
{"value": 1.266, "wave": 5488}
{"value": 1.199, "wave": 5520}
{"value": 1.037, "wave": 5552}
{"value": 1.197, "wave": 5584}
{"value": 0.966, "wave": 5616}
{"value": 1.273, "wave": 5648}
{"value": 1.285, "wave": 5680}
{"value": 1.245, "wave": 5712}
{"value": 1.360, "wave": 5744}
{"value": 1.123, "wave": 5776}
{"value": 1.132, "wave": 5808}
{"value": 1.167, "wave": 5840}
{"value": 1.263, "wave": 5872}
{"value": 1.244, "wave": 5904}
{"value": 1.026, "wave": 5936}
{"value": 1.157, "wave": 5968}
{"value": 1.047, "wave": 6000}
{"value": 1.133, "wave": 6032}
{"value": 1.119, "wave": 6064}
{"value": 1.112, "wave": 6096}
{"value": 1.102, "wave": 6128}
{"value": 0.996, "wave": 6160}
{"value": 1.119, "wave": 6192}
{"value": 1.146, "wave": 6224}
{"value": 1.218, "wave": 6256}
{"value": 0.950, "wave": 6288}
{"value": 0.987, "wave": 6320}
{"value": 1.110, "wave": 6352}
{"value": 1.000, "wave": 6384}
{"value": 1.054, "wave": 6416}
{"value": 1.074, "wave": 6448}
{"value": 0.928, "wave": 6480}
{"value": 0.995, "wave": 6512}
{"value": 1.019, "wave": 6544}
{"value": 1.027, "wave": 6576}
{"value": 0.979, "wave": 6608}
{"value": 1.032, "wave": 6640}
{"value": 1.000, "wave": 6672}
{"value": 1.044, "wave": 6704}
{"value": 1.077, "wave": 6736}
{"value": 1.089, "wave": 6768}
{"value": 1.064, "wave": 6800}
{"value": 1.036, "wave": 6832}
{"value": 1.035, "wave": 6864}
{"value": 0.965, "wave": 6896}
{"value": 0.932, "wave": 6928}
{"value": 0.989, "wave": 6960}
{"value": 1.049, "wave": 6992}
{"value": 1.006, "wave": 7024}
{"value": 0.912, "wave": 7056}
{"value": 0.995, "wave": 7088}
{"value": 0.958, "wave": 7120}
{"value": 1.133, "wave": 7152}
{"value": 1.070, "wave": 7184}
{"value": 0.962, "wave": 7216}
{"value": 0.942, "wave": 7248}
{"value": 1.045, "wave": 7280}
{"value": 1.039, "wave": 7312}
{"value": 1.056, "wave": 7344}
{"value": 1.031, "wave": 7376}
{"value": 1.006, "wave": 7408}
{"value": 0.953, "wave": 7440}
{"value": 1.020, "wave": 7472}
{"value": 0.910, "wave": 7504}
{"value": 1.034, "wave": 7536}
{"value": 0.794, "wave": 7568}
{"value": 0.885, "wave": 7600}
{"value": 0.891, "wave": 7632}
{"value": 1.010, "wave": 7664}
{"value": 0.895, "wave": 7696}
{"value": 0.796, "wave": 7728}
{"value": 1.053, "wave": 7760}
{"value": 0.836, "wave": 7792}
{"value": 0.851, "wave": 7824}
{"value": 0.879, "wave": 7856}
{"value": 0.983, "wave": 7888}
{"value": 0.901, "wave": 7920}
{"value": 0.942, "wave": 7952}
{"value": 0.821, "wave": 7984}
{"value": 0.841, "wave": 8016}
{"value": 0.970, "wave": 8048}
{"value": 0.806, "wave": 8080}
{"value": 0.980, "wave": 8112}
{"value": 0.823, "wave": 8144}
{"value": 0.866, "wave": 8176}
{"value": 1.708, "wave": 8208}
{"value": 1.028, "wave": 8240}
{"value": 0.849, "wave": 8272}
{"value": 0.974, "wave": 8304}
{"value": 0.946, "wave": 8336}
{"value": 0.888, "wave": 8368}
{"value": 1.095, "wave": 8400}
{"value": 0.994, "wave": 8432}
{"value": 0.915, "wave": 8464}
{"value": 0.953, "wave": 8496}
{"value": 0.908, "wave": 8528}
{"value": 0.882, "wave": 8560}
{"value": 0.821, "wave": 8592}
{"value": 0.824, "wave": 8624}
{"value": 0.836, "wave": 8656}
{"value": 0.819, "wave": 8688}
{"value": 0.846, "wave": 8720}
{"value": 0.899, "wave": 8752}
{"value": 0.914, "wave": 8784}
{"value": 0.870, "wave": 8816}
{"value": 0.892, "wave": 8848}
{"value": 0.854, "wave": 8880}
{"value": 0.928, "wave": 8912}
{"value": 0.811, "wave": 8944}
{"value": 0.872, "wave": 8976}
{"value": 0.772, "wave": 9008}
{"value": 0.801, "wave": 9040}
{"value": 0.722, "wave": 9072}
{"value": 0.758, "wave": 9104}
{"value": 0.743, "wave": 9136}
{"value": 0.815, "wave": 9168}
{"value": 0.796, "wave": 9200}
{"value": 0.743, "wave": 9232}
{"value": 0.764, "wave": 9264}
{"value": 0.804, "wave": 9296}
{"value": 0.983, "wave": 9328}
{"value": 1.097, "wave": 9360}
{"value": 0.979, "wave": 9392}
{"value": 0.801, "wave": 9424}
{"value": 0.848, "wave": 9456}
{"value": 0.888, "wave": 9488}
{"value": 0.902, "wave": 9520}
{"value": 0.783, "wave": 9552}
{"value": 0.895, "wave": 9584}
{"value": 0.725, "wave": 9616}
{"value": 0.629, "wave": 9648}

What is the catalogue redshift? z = 0.252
